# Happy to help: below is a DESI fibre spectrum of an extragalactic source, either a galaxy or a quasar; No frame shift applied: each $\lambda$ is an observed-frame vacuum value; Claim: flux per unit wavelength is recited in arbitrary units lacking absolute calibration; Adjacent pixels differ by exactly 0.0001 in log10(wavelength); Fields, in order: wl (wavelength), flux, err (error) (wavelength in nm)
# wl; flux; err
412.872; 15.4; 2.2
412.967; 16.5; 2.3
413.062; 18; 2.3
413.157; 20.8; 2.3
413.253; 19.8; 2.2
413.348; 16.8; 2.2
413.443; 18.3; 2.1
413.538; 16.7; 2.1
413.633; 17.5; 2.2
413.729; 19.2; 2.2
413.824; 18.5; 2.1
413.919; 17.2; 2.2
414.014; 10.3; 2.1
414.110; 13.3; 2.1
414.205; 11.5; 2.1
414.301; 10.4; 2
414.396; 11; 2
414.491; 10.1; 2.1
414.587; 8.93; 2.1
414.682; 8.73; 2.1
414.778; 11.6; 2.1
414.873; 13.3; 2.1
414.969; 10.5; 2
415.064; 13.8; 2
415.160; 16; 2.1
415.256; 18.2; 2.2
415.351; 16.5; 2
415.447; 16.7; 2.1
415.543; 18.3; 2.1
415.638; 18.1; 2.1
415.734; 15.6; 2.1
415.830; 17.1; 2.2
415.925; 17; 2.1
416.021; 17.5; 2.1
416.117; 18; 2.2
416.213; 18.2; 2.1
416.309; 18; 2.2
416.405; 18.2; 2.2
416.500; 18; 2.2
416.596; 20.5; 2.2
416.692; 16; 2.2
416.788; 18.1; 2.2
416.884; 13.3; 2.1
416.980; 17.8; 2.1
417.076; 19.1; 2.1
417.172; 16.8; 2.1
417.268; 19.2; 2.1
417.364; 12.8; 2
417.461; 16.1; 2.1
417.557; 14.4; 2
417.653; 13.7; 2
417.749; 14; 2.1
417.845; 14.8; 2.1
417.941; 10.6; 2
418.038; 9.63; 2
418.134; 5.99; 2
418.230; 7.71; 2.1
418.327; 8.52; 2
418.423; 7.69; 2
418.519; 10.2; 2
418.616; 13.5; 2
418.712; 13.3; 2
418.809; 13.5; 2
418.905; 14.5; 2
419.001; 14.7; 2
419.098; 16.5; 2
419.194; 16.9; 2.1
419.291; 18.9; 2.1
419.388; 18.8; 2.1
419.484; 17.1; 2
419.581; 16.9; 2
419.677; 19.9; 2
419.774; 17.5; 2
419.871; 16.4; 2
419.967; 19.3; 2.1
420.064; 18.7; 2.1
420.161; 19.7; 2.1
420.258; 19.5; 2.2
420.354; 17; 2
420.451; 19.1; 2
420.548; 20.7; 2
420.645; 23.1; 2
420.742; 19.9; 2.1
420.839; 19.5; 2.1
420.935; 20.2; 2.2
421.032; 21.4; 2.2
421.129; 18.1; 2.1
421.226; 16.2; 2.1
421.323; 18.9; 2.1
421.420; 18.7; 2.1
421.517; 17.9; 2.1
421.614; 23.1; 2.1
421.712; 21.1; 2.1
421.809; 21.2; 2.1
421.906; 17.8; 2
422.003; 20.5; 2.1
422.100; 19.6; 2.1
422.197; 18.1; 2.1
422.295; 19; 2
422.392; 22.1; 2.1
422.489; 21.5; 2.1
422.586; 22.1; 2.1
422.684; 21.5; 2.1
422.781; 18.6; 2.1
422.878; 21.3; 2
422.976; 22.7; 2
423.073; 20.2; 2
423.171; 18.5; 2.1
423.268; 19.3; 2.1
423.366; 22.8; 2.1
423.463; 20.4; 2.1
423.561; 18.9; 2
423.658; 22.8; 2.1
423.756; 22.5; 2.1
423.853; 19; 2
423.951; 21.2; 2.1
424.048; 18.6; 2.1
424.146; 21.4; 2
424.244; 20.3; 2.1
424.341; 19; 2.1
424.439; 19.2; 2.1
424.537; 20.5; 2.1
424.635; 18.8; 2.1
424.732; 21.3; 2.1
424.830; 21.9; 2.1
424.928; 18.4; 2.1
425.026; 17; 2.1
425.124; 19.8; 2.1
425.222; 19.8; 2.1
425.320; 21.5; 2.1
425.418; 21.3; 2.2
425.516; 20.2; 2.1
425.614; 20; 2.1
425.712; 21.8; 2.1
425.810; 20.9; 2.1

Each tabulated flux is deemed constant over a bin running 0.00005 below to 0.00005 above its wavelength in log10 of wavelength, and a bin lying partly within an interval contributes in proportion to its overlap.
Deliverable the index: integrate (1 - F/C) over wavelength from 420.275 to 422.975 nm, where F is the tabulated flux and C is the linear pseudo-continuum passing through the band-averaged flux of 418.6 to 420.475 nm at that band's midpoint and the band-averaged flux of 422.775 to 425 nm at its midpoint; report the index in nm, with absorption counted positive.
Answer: -0.19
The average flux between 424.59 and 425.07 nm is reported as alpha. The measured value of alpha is 19.5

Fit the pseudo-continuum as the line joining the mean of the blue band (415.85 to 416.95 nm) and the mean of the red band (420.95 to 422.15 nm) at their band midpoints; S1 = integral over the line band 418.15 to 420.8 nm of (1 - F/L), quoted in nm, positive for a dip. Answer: 0.371 nm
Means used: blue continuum 17.5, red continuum 19.6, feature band 16.2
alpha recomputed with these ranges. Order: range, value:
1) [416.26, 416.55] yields 18.1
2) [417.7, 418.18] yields 11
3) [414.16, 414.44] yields 11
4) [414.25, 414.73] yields 9.84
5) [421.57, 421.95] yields 20.8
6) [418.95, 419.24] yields 16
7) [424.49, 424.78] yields 20.2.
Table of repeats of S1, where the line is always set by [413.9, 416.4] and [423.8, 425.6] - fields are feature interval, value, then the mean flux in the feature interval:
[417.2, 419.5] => 0.41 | 13.4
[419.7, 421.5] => -0.15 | 19.1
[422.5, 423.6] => -0.09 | 20.6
